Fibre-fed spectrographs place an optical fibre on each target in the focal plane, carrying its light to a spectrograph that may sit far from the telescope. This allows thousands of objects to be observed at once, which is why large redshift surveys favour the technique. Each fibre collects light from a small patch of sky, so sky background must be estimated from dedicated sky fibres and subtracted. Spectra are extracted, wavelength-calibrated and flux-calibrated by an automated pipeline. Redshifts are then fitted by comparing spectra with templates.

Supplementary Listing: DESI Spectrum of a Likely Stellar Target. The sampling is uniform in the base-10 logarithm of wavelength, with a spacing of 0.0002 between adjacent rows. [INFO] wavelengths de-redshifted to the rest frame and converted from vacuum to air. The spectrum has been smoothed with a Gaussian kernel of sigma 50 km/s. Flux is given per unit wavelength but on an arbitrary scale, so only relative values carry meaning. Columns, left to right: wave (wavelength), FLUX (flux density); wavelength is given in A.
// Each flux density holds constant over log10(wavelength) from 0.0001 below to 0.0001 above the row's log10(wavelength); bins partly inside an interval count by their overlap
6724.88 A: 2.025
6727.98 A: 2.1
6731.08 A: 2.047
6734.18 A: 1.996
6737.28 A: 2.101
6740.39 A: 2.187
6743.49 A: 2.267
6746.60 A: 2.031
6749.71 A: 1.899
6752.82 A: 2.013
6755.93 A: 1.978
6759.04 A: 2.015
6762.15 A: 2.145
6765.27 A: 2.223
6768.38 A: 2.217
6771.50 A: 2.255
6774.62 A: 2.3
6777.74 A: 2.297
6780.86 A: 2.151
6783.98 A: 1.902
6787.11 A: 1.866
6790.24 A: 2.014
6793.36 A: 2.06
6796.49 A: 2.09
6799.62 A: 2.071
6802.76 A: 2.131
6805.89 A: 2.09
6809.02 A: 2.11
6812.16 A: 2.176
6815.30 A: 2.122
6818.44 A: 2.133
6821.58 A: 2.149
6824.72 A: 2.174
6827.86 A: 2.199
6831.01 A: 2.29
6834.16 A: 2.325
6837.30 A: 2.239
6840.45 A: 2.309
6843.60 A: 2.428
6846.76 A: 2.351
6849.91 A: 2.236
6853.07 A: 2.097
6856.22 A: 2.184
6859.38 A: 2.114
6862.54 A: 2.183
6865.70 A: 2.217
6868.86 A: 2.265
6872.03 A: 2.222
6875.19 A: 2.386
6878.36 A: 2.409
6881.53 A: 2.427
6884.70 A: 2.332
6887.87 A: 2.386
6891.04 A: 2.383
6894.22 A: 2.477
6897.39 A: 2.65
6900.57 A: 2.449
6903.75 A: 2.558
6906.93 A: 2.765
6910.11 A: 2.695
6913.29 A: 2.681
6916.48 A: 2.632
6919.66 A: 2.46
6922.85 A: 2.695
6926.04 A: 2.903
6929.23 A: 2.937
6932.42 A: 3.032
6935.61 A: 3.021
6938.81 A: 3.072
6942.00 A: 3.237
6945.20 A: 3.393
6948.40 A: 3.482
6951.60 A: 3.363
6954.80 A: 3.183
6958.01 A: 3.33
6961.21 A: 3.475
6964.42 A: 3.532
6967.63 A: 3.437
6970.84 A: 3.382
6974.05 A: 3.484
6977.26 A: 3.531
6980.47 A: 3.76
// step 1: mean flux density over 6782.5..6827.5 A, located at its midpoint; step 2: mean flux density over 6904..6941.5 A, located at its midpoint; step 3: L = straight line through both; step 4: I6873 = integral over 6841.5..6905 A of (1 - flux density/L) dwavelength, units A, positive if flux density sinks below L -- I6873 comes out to 4.3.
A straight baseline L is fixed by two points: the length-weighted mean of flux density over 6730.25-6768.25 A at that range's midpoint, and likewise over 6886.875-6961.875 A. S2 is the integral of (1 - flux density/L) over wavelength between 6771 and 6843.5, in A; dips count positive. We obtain 5.9 A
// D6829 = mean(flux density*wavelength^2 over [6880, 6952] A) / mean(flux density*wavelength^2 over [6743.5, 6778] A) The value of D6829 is 1.4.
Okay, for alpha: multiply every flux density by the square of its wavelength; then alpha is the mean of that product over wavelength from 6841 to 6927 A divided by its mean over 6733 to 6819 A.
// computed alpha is 1.2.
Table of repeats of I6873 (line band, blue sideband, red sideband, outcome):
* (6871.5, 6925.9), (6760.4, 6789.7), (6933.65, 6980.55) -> 8.26 A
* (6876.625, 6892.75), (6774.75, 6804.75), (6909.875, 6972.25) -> 1.98 A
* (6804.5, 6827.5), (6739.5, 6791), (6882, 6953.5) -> 1.92 A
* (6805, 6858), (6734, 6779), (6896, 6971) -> 6.12 A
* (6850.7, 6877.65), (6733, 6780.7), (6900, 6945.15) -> 3.81 A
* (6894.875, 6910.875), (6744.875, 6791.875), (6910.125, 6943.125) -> 0.75 A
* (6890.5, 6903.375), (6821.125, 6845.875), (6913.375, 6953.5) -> 1.10 A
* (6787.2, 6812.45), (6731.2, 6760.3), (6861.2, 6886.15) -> 1.00 A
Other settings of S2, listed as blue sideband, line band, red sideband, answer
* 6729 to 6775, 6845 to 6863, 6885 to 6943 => 2.09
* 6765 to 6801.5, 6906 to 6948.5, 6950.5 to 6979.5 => 3.28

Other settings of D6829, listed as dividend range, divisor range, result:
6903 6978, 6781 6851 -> 1.49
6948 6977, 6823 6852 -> 1.55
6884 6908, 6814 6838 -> 1.16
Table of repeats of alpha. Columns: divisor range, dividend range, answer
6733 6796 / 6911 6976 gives 1.58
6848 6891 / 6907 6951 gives 1.32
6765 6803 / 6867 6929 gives 1.23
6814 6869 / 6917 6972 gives 1.47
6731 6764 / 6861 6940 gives 1.30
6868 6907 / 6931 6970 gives 1.38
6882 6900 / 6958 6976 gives 1.44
